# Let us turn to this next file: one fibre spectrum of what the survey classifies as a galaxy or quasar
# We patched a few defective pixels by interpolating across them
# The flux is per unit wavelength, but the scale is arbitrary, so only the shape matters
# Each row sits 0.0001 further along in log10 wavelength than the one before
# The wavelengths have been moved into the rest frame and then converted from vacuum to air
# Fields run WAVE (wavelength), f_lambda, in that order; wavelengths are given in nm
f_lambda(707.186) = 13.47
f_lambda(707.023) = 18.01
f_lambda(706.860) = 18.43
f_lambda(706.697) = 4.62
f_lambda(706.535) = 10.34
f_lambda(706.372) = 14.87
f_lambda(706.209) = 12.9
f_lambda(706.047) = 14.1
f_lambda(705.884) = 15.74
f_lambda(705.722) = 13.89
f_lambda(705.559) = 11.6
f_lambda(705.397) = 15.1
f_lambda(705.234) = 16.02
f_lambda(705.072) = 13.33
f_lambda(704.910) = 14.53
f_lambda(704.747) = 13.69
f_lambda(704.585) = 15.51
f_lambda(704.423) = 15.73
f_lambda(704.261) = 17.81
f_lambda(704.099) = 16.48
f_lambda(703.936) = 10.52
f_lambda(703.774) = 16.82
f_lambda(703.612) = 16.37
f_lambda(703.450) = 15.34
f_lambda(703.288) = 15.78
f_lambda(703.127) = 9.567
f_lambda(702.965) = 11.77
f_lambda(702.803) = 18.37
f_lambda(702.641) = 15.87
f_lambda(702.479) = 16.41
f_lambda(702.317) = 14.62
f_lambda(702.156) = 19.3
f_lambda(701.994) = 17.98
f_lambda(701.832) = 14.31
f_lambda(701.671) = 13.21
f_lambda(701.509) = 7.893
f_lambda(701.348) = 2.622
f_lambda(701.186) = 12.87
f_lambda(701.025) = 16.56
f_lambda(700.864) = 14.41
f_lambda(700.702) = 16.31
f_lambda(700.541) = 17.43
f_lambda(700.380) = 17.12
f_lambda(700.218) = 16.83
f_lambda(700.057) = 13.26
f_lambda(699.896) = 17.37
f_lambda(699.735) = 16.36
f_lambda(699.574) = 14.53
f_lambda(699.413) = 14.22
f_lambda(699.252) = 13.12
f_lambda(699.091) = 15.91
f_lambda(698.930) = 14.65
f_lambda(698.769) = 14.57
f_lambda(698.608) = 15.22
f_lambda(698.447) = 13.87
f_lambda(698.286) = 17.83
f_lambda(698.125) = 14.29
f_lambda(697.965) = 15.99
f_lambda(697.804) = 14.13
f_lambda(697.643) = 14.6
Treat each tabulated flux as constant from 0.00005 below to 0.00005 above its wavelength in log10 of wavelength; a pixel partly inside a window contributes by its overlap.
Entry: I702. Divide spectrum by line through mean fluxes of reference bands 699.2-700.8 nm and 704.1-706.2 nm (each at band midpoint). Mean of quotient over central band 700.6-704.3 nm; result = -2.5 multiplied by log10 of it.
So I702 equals 0.063 mag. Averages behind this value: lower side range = 15.7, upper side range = 14.8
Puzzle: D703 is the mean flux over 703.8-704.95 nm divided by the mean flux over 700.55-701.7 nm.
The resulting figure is 1.2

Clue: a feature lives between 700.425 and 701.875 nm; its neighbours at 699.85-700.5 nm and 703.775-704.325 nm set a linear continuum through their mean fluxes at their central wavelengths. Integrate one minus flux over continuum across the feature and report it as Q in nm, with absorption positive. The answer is 0.27 nm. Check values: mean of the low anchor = 16.2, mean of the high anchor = 15.1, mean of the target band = 12.9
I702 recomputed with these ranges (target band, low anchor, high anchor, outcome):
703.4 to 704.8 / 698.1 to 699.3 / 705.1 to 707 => -0.11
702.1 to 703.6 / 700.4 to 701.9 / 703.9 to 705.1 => -0.09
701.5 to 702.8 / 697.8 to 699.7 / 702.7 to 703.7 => -0.06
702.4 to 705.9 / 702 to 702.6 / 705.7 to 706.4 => 0.05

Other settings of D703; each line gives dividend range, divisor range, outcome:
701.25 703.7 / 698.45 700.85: 0.91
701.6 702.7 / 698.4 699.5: 1.10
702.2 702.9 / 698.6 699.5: 1.12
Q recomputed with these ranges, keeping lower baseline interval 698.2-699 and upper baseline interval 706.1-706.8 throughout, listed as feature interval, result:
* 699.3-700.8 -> -0.15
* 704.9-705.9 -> -0.22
